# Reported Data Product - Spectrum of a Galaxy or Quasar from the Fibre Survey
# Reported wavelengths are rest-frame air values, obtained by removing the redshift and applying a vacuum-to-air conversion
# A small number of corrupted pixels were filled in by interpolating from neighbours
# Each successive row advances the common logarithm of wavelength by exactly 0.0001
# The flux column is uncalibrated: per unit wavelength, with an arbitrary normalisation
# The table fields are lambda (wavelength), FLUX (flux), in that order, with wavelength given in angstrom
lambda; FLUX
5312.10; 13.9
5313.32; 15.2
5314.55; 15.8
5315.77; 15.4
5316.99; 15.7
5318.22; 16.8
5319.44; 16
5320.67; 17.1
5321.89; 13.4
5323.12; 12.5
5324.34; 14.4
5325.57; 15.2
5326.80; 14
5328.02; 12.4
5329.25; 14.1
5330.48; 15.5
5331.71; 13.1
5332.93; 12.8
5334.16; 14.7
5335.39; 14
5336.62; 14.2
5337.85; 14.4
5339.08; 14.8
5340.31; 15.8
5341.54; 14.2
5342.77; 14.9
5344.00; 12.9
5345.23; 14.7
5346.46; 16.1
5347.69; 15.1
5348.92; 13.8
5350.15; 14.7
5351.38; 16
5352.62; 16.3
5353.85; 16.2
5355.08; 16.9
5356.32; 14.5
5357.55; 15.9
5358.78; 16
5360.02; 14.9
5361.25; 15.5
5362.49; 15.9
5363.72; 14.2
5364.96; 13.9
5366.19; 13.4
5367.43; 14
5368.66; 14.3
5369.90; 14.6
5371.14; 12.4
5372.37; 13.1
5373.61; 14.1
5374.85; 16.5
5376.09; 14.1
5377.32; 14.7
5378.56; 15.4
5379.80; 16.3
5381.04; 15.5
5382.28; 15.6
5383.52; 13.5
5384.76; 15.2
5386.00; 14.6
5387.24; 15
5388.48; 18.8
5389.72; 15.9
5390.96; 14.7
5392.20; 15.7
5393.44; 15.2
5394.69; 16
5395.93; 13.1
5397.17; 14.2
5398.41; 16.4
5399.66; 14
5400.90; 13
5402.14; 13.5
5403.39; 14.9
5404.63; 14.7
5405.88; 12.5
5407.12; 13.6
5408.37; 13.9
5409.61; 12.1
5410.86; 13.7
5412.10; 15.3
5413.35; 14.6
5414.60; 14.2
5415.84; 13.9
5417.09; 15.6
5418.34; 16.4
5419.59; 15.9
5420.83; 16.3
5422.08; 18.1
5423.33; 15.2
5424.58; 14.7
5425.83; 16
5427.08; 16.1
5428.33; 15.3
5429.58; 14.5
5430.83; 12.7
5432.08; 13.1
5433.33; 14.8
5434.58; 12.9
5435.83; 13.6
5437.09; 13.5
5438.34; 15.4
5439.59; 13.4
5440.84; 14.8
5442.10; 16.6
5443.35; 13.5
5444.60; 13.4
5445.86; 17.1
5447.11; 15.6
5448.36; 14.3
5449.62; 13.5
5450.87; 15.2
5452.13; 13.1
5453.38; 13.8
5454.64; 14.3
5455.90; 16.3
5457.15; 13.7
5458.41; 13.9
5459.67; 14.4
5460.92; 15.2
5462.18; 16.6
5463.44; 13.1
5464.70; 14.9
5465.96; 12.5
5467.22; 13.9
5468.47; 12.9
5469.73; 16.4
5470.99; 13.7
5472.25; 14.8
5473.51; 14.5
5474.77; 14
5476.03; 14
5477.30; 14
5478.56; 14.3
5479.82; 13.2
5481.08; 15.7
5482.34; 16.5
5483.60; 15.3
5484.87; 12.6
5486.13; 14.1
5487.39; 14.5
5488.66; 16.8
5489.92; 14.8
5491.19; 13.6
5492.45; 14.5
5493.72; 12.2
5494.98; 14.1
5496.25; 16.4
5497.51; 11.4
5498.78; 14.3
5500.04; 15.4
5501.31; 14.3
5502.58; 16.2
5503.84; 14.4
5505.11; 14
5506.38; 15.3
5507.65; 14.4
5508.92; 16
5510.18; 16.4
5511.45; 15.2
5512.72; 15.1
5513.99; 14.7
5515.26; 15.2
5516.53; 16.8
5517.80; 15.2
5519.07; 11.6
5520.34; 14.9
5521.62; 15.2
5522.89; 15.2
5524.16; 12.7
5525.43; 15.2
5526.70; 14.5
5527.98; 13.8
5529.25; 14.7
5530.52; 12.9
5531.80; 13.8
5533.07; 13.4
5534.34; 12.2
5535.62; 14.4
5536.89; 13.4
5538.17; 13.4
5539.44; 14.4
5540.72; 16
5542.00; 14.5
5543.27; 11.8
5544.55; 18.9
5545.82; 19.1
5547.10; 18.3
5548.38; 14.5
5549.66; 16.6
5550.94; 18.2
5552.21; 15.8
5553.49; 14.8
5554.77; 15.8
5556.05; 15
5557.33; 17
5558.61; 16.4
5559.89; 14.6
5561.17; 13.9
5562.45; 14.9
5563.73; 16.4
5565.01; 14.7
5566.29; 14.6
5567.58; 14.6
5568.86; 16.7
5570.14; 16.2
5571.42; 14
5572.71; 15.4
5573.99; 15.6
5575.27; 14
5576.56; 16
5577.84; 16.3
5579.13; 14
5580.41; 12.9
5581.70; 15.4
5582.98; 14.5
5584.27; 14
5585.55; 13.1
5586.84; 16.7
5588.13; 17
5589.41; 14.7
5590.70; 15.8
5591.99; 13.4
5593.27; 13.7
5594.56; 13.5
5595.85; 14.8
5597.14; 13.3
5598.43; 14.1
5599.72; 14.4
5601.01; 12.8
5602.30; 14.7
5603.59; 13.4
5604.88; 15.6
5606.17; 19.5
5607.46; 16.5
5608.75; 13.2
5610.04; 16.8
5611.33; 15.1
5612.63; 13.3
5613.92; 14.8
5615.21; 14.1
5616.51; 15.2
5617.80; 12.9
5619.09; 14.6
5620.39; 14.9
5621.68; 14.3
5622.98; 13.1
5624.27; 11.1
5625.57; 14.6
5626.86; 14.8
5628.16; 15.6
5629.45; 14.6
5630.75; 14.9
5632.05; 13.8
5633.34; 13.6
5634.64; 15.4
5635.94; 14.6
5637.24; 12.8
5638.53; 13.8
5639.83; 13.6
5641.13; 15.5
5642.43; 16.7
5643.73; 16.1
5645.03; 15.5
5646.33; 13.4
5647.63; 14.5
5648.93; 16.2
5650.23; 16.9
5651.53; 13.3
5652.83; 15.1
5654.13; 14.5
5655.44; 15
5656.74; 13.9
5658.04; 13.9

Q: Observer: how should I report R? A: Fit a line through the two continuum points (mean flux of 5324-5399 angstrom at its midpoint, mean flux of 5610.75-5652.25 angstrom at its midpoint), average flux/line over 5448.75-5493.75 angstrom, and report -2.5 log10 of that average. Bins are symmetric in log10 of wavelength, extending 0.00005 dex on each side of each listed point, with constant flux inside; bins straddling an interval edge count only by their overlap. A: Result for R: 0.023 mag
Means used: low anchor 14.8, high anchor 14.5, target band 14.4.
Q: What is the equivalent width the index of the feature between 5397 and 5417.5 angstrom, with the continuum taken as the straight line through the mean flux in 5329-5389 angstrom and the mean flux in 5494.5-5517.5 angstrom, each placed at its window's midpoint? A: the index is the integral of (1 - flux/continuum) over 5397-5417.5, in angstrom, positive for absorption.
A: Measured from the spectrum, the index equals 1.1 angstrom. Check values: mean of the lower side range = 14.8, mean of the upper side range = 15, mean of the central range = 14.1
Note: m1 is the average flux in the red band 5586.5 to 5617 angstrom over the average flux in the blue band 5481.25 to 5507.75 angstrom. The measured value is 1.0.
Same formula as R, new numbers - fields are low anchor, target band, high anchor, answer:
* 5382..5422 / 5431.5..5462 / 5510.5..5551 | 0.03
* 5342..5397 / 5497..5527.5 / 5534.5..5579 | 0.04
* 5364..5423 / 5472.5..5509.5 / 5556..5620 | 0.02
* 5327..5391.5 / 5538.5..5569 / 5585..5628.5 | -0.08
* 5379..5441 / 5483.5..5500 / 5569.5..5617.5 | 0.04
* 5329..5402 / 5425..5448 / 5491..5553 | 0.02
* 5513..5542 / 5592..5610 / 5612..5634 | -0.03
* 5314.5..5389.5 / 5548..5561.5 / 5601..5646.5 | -0.08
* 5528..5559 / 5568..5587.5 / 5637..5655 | 0.01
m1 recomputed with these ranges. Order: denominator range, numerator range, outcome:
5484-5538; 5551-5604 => 1.03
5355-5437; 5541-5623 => 1.02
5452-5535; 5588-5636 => 1.00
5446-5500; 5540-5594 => 1.07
